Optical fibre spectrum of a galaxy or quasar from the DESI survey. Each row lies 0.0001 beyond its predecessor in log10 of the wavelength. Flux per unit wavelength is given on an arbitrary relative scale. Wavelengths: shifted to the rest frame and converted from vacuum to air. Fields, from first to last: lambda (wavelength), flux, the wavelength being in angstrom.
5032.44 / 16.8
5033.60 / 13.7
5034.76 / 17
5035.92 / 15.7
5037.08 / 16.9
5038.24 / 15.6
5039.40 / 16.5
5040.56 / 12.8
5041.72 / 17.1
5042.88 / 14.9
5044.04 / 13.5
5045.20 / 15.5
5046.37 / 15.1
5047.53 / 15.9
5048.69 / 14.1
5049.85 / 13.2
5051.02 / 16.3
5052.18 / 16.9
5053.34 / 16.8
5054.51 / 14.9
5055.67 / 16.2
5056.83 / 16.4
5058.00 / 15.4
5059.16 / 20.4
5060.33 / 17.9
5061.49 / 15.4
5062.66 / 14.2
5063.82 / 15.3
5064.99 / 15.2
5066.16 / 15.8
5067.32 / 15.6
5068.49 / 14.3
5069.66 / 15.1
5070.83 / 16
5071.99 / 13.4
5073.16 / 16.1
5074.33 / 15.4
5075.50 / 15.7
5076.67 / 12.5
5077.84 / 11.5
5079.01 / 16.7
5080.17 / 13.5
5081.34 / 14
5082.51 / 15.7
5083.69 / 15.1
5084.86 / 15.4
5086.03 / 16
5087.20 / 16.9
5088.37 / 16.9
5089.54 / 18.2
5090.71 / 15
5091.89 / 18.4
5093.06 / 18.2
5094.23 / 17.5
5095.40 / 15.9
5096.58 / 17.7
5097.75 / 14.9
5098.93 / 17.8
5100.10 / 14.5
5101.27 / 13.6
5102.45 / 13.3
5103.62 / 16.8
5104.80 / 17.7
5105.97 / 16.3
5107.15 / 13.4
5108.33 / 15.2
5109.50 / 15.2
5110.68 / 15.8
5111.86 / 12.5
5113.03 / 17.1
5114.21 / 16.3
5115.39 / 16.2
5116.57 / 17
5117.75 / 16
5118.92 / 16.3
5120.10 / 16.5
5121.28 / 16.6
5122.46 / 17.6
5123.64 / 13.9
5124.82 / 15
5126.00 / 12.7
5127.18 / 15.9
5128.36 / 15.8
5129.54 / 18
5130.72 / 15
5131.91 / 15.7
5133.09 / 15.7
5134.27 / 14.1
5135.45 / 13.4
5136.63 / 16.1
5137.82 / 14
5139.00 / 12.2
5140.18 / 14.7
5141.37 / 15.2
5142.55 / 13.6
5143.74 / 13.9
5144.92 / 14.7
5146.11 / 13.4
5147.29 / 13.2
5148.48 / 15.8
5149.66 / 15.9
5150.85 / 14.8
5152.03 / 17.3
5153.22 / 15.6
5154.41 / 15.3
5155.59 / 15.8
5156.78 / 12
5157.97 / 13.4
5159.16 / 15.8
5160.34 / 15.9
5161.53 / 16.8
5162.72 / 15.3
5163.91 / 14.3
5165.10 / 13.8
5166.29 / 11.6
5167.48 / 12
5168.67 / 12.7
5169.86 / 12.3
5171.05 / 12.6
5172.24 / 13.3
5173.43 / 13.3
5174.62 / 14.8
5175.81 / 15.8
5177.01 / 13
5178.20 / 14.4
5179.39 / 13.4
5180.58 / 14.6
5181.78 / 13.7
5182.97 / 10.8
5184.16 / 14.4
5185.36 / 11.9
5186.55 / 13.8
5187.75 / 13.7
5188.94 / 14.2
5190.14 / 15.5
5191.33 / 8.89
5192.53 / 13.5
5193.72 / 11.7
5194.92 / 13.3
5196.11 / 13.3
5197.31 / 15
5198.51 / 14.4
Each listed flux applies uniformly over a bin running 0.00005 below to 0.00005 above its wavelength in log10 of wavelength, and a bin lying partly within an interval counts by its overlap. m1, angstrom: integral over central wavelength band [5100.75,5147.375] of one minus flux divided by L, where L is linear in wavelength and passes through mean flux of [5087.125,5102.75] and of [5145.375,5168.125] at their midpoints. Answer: 1.2 angstrom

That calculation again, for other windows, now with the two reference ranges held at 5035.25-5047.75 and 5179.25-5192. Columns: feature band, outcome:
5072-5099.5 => -2.08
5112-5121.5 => -1.39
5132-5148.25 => -0.45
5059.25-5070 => -0.44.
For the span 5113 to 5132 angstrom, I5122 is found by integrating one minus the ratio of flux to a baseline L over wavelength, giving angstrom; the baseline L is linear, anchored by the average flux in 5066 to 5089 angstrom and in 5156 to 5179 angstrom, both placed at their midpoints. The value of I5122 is -1.9 angstrom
